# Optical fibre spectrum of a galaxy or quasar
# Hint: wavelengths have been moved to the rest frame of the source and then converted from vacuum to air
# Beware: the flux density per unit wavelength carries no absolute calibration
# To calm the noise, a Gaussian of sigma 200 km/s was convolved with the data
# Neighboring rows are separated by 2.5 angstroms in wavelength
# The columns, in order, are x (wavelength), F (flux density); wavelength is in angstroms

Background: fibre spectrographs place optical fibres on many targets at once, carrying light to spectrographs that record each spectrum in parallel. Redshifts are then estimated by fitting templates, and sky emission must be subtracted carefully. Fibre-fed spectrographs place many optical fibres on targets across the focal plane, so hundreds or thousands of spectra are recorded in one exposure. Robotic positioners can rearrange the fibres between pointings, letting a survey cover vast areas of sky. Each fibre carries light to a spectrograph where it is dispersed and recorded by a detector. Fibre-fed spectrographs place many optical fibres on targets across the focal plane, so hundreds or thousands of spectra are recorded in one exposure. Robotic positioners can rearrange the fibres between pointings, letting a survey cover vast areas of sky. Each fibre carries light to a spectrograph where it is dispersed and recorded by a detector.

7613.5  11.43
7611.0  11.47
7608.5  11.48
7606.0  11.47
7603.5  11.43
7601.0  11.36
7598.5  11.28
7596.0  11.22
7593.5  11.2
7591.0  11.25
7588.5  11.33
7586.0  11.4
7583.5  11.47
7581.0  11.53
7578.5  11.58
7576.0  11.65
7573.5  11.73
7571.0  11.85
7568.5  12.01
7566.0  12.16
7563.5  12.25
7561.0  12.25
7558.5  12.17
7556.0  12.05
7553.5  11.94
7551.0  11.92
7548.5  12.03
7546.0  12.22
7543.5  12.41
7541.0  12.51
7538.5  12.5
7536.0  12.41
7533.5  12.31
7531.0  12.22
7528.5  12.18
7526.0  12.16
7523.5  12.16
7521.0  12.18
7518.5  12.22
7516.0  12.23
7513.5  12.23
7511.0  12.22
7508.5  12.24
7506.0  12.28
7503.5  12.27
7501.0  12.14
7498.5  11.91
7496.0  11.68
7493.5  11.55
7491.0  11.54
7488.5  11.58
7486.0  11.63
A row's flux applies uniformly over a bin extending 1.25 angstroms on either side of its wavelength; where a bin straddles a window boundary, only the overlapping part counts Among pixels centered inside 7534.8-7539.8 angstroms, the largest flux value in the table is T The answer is 12.5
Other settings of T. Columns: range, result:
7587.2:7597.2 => 11.33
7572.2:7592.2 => 11.73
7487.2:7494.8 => 11.58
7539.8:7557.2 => 12.51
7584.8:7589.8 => 11.4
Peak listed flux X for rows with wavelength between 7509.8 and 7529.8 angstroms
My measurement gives 12.23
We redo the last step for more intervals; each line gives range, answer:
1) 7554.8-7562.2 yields 12.25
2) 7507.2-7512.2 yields 12.24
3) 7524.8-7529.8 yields 12.18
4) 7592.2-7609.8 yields 11.48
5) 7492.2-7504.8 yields 12.27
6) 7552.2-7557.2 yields 12.05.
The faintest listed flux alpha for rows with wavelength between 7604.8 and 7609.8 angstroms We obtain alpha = 11.47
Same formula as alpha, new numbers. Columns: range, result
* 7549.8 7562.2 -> 11.92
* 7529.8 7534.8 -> 12.22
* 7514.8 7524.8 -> 12.16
